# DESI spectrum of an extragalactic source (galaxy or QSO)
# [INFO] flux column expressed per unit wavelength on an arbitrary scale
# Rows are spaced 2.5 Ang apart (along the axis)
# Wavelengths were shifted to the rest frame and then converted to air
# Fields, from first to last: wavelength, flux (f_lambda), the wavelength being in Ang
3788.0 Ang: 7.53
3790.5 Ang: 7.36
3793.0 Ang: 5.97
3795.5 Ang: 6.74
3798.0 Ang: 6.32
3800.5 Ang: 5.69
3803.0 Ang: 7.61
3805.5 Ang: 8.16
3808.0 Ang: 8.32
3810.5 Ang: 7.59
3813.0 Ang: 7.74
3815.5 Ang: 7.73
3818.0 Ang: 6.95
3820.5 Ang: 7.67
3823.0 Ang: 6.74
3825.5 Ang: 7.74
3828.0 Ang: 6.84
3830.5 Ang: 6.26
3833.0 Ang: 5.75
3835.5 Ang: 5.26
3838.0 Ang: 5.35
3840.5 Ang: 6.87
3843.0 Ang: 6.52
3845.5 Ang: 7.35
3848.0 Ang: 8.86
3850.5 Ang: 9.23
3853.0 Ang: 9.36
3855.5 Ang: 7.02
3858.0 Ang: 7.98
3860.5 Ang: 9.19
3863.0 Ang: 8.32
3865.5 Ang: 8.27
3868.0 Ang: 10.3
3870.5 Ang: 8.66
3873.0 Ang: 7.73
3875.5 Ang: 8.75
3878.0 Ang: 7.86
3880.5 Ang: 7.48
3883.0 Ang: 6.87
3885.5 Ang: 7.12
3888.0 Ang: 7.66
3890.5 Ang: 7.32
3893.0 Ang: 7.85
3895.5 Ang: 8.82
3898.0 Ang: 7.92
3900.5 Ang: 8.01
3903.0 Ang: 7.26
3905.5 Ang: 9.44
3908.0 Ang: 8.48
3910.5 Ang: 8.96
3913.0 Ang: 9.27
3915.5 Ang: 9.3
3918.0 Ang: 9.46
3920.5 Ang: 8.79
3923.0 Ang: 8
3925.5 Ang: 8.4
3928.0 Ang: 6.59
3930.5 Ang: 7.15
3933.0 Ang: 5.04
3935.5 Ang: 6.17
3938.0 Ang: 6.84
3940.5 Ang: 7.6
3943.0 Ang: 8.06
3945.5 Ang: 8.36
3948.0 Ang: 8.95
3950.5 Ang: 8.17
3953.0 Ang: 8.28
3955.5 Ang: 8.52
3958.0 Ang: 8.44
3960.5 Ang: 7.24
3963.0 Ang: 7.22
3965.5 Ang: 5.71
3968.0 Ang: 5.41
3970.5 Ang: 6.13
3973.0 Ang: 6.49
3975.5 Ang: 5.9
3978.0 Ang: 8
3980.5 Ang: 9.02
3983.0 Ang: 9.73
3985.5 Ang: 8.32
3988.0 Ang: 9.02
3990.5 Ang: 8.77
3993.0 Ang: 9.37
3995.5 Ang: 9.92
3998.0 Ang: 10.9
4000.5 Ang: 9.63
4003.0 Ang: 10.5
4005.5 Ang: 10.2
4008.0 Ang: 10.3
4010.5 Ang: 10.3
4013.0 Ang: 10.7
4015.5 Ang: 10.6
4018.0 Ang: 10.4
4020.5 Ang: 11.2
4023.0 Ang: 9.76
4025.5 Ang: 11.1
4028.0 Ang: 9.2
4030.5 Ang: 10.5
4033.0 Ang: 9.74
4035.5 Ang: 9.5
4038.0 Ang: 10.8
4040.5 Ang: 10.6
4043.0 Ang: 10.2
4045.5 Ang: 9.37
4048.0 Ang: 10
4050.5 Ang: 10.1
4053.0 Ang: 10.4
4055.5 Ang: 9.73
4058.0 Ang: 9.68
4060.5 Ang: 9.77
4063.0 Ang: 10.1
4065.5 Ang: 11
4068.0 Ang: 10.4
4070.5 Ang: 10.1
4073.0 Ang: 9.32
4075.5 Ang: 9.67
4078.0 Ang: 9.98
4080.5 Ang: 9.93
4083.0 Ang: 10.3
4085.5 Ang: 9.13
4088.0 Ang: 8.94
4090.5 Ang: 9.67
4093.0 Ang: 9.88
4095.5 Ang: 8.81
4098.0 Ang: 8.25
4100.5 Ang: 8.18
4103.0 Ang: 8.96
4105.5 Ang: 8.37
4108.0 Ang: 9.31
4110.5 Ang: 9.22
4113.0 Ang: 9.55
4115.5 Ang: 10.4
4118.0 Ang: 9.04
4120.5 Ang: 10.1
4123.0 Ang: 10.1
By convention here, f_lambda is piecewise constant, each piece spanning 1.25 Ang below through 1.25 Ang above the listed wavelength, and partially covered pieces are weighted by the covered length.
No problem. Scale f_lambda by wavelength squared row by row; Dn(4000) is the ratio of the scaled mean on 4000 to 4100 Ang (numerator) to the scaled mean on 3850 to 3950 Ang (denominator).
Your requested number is 1.33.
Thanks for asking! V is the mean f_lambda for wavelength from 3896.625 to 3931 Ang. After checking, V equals 8.39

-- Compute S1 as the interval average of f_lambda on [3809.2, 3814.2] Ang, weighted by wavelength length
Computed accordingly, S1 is 7.67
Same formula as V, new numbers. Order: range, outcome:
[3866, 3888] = 8.08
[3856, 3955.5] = 8.07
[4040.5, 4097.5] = 9.84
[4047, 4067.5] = 10.1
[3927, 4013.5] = 8.18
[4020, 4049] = 10.1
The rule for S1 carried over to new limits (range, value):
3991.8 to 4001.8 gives 9.96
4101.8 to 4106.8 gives 8.67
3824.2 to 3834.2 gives 6.65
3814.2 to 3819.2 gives 7.35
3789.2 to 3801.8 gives 6.43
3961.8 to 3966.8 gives 6.45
